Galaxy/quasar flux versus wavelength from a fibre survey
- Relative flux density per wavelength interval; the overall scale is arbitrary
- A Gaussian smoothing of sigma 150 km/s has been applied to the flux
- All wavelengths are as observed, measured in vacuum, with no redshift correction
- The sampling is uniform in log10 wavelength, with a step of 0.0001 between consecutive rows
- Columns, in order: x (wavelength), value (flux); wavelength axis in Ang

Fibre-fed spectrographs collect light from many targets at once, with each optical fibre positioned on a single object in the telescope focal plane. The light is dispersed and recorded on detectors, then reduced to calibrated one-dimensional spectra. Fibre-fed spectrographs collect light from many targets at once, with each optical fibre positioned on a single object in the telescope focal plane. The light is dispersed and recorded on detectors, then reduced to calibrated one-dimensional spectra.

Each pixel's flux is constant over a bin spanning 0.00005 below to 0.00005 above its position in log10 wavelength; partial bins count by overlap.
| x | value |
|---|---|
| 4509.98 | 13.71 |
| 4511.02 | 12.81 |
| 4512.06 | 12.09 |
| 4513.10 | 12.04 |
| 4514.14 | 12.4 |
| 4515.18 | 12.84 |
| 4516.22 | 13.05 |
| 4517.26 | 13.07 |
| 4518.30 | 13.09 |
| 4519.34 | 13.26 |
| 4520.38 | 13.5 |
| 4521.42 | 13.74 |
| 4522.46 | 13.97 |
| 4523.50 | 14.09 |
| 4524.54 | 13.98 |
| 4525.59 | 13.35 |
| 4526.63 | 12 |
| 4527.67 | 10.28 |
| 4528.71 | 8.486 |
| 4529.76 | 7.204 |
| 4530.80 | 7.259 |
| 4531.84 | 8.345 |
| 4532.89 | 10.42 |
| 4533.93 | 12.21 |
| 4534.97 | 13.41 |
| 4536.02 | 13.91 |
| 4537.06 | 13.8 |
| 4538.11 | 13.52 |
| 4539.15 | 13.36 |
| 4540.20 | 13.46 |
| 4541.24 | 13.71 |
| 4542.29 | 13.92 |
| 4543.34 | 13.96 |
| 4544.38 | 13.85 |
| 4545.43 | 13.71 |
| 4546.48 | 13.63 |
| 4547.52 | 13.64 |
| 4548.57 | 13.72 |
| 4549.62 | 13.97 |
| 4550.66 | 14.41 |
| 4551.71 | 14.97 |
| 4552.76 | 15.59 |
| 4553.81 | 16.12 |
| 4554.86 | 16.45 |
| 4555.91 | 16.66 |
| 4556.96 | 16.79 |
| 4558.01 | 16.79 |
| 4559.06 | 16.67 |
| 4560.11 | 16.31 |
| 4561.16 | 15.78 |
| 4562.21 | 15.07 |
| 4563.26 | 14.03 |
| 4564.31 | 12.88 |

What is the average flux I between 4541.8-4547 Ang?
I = 13.8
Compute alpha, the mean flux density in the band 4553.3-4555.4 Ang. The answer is 16.3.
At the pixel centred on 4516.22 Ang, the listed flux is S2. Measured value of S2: 13.05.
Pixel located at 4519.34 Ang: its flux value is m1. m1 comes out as 13.26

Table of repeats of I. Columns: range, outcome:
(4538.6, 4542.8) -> 13.6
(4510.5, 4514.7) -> 12.3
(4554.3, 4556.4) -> 16.5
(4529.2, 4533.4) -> 8.29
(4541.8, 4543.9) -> 14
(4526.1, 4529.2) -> 10.3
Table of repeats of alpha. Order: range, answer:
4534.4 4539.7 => 13.6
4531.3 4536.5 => 11.6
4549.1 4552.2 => 14.5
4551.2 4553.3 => 15.3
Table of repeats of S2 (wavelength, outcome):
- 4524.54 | 13.98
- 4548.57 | 13.72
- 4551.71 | 14.97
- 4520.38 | 13.5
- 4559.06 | 16.67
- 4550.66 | 14.41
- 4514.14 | 12.4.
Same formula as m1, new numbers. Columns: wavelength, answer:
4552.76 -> 15.59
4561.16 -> 15.78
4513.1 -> 12.04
